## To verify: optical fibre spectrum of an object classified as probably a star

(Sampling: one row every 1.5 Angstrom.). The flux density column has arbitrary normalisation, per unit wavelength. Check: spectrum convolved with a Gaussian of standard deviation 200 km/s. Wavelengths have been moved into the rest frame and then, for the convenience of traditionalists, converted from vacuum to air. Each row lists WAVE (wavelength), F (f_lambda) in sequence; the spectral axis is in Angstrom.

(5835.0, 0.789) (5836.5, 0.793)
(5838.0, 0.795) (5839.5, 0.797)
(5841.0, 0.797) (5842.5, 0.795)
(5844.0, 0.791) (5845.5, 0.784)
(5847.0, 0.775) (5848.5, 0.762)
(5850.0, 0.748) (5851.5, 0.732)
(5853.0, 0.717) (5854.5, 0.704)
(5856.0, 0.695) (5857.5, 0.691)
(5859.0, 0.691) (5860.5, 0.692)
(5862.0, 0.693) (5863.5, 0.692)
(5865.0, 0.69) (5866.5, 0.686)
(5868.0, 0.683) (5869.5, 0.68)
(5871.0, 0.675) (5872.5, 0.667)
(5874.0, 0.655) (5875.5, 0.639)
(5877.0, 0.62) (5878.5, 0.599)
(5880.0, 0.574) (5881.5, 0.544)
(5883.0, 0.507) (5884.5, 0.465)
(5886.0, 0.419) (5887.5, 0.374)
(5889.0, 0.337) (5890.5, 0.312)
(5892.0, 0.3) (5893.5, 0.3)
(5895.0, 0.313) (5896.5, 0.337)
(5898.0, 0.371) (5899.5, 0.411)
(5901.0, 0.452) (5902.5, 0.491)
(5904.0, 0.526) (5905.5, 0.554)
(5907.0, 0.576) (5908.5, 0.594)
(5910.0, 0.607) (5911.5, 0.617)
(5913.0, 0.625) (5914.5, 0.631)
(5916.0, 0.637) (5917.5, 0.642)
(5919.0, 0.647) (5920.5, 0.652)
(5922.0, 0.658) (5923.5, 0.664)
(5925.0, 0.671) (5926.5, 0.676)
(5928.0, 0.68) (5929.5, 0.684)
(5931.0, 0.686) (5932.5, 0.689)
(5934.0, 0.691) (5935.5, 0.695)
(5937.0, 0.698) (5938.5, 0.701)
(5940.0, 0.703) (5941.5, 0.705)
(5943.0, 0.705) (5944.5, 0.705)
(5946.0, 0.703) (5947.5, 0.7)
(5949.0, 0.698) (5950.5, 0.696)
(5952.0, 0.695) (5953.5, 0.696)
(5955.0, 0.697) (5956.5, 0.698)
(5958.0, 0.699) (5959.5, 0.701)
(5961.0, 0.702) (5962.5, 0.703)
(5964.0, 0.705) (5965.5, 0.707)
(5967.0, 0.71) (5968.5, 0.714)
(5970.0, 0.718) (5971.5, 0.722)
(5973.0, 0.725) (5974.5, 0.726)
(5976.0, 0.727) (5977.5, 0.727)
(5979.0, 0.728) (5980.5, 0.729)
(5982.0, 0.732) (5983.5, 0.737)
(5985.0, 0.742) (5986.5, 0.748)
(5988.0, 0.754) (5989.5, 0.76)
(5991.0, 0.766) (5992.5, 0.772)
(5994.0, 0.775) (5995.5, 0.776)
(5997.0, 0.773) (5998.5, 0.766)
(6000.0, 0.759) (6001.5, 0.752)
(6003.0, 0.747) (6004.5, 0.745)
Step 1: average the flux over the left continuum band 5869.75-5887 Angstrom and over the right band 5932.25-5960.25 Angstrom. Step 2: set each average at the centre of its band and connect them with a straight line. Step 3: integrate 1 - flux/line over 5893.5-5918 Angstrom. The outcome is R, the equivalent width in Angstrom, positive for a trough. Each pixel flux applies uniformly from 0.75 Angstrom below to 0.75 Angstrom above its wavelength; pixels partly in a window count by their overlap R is 4.4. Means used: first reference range 0.579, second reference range 0.699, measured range 0.516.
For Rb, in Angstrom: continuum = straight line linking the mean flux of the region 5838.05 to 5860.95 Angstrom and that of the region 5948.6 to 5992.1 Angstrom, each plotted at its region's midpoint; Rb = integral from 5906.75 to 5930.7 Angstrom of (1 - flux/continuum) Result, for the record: 2.9 Angstrom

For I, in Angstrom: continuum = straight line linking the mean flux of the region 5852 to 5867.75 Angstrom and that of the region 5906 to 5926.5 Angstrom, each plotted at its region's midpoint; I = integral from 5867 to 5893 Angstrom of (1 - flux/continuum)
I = 5.5 Angstrom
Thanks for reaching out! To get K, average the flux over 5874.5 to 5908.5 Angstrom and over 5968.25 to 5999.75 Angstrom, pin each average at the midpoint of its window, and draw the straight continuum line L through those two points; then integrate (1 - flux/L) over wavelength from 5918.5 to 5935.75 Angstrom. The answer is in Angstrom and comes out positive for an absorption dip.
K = -3.2 Angstrom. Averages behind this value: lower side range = 0.46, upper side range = 0.744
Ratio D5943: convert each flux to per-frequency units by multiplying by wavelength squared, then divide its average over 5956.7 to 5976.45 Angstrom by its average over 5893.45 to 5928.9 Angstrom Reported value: 1.29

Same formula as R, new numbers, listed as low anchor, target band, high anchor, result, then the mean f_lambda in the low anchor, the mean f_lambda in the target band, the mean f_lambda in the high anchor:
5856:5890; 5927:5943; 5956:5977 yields -0.4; 0.603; 0.693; 0.712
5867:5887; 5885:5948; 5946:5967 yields 7.5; 0.593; 0.574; 0.7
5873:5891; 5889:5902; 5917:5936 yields 4.8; 0.509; 0.351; 0.672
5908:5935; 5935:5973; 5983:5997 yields 0.0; 0.654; 0.704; 0.76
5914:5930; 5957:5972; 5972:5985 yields 0.1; 0.658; 0.708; 0.729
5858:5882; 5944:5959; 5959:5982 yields 0.1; 0.657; 0.699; 0.717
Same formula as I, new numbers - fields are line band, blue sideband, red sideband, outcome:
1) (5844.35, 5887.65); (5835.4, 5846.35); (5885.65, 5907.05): -2.9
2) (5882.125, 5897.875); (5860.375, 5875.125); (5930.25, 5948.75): 7.3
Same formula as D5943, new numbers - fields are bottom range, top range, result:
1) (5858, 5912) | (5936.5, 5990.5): 1.37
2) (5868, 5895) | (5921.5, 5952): 1.38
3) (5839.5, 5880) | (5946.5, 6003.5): 1.07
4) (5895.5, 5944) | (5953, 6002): 1.21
